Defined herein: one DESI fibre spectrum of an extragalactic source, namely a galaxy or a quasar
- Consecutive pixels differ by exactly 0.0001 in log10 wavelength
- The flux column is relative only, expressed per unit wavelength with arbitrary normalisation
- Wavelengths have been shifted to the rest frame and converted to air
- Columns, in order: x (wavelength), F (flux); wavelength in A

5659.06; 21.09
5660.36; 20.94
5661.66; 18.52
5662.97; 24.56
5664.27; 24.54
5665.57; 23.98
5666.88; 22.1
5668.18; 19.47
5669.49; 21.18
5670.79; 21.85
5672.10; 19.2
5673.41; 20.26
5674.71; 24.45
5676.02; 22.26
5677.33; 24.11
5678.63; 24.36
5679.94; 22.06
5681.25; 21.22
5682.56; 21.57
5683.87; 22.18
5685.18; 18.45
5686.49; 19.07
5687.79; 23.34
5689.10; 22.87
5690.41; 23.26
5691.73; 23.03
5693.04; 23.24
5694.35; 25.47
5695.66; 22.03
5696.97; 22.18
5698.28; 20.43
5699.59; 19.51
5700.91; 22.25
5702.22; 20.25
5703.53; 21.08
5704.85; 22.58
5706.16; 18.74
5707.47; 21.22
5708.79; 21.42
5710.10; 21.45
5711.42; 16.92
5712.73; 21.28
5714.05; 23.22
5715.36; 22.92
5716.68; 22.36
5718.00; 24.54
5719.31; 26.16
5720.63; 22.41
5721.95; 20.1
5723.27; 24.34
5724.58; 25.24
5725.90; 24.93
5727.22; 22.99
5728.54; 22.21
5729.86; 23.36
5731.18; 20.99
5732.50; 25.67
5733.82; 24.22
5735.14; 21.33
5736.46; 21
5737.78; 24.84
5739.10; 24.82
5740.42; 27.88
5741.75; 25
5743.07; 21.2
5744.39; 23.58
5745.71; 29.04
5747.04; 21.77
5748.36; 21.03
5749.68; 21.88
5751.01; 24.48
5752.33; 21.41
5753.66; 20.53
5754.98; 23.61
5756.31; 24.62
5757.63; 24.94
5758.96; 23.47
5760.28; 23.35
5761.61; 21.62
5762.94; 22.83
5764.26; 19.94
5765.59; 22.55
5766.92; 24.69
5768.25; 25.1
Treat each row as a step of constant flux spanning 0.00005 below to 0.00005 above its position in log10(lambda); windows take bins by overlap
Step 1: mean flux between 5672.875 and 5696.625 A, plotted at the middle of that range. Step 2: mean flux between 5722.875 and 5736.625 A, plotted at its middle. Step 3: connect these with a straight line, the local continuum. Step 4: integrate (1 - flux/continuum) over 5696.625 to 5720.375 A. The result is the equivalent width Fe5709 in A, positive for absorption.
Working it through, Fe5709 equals 1.38 A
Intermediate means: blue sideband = 22.4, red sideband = 23.4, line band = 21.6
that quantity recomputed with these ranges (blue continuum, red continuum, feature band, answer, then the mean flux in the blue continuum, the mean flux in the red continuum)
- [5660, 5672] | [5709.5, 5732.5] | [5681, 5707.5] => 0.8 A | 21.8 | 22.8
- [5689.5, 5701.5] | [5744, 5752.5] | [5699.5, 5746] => 0.3 A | 22.4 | 23.4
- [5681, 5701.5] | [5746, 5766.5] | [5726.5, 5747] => -1.3 A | 21.9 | 22.7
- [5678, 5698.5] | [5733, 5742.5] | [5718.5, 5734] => 0.1 A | 22.2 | 24.2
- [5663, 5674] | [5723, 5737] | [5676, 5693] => 0.0 A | 21.8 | 23.3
